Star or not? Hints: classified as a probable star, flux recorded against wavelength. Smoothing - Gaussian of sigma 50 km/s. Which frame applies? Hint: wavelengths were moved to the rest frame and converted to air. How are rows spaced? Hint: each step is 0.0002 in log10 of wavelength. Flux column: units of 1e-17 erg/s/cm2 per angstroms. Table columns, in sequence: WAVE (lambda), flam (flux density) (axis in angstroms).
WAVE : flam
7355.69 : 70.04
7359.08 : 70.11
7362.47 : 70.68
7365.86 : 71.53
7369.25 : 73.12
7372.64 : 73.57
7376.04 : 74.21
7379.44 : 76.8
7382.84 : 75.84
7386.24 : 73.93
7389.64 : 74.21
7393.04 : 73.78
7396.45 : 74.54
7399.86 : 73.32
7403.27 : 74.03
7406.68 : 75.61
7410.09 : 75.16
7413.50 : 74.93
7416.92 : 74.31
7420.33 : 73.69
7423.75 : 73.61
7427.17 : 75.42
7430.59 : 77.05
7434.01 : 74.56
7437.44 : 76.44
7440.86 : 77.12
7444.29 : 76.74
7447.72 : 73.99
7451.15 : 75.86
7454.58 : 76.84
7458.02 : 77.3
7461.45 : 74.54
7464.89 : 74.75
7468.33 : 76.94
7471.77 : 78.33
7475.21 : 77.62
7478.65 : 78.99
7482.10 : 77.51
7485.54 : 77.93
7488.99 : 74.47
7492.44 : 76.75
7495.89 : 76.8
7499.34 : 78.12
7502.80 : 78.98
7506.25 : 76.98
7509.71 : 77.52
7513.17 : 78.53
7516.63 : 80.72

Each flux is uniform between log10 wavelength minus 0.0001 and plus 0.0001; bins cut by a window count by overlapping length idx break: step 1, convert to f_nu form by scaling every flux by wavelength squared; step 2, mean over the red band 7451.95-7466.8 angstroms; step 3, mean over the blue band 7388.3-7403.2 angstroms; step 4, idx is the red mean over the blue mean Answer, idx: 1.04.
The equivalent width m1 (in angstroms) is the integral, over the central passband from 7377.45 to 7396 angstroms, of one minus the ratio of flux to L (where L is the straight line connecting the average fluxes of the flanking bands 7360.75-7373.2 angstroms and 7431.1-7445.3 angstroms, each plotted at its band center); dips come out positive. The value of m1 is -0.4 angstroms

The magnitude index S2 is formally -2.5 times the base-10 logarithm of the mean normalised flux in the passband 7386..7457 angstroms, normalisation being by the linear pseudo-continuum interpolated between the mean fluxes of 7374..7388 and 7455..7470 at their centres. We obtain 0.01 mag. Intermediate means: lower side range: 75.1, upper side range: 75.9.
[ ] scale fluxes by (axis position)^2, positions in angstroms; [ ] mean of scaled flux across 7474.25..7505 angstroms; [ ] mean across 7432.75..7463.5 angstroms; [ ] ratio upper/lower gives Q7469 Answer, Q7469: 1.03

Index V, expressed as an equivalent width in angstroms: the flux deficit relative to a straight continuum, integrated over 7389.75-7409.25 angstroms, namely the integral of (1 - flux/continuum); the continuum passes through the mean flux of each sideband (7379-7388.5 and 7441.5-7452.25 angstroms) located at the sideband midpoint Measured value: 0.3 angstroms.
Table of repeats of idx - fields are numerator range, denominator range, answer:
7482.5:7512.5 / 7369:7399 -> 1.07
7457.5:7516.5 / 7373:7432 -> 1.06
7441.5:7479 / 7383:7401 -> 1.05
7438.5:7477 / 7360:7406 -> 1.06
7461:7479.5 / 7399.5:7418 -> 1.05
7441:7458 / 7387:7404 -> 1.04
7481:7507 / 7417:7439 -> 1.05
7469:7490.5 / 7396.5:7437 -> 1.05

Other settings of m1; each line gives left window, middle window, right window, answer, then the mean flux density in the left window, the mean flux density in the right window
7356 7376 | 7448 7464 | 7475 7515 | -0.01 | 71.9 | 77.5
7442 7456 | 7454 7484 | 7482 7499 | -0.27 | 75.9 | 76.8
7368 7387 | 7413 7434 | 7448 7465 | 0.14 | 74.6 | 75.8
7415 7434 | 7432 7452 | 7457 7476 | -0.08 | 74.8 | 76.5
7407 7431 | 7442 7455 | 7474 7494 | 0.02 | 74.8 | 77.2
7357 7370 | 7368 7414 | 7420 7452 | -1.06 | 71.2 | 75.5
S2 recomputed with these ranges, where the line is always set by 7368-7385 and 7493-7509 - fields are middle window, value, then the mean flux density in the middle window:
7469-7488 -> -0.011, 77.9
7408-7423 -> 0.016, 74.5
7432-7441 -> 0.003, 75.9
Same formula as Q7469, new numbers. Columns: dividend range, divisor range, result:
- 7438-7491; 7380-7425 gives 1.05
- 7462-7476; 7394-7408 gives 1.05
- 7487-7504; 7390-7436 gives 1.05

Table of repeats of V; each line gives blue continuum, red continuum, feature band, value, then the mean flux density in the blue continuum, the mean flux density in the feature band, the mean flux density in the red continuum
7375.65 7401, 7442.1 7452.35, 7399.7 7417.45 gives 0.06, 74.6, 74.7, 75.6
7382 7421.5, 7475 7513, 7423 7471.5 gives 0.01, 74.4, 75.9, 77.5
